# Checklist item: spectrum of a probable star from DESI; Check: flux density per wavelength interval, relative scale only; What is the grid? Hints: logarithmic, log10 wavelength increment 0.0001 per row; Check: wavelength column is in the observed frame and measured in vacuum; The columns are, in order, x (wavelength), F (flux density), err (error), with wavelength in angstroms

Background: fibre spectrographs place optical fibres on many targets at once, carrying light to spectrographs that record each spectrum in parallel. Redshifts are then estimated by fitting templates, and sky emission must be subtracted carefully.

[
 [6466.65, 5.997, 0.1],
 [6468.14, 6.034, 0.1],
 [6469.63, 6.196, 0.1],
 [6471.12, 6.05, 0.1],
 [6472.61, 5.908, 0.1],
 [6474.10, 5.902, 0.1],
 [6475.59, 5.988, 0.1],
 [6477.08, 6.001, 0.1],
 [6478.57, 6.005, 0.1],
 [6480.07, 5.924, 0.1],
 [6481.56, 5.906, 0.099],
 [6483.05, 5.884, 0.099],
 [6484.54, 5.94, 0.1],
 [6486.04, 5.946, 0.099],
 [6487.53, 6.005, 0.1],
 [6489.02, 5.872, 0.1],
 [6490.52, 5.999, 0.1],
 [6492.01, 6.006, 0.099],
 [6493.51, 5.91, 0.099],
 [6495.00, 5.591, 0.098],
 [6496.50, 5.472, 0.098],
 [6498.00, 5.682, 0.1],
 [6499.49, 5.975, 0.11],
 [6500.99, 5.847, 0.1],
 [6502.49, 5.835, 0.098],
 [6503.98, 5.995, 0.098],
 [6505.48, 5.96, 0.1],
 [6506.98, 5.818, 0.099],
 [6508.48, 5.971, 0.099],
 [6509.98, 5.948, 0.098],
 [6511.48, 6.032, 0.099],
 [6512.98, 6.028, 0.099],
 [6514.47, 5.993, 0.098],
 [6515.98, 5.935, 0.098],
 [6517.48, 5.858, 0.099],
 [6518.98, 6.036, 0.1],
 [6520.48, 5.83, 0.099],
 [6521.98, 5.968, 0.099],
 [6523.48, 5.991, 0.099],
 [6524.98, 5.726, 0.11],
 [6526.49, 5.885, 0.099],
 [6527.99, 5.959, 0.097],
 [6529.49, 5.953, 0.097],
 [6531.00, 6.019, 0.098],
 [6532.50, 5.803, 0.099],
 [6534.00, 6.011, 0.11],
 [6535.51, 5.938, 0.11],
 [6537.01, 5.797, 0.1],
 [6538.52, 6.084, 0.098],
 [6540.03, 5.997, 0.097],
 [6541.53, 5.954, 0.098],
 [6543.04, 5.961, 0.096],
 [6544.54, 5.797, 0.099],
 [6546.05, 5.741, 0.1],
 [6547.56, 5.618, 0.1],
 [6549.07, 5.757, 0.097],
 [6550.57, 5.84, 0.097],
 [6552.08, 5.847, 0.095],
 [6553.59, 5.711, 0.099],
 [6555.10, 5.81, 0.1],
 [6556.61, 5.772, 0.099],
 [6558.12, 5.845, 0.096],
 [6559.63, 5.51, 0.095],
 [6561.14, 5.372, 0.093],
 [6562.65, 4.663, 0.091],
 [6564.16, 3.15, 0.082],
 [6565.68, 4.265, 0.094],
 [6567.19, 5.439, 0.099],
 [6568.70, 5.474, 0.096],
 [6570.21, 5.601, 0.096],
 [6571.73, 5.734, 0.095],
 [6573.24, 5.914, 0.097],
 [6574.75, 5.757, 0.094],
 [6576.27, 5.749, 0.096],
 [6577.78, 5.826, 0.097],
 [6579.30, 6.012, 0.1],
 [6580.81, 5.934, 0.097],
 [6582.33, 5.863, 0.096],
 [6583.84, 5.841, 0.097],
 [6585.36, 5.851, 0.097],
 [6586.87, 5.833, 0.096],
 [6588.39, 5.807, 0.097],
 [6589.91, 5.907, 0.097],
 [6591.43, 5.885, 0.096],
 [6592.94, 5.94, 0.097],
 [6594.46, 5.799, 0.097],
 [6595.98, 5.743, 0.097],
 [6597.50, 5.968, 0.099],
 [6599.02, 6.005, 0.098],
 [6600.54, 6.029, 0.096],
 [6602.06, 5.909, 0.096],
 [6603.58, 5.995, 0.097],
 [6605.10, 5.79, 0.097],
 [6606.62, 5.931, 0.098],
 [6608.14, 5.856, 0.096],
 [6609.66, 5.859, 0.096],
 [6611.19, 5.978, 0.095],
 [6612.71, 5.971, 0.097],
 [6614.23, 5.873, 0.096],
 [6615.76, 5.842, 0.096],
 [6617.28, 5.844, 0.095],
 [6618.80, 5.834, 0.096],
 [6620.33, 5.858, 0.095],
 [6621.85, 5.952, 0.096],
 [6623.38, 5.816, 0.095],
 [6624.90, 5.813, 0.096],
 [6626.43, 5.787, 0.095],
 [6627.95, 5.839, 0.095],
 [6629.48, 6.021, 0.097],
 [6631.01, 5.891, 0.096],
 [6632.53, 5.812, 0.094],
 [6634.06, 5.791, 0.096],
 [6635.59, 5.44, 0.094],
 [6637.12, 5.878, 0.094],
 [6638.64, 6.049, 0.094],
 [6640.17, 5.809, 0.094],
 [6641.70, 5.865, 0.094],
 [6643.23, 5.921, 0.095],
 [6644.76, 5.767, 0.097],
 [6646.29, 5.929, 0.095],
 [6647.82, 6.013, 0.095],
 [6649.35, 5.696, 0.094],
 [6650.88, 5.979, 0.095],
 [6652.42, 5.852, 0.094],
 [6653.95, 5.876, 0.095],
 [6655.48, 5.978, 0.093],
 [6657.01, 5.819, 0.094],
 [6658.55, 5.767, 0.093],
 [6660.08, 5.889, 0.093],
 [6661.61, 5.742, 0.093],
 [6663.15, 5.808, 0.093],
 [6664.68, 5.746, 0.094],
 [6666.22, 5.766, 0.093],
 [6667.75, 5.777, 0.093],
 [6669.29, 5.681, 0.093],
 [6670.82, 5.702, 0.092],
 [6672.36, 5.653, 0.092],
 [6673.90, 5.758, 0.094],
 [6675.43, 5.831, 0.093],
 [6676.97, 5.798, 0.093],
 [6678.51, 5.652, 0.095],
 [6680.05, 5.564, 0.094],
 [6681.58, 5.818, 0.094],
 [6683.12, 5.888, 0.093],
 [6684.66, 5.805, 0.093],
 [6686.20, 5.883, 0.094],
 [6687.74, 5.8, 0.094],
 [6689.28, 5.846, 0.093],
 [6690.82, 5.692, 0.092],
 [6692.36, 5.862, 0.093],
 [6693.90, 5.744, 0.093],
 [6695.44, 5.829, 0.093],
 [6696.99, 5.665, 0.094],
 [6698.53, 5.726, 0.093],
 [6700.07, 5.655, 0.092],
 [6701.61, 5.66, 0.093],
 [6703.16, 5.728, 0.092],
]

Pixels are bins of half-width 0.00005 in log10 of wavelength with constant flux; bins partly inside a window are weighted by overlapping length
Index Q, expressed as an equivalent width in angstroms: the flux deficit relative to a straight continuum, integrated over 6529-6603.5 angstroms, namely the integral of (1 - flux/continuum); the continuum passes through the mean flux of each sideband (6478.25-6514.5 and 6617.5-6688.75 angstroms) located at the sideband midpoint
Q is 1.86 angstroms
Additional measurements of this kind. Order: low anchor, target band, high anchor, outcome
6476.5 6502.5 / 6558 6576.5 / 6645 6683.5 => 1.9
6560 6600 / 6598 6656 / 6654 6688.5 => -1.9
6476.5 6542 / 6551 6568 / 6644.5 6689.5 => 1.9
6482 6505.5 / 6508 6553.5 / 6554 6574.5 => -2.8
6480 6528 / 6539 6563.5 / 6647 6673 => 0.7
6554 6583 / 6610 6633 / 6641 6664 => -0.7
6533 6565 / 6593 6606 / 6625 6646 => -0.4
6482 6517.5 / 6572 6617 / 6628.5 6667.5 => -0.2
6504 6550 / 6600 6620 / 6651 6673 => -0.2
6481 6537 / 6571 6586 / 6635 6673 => 0.0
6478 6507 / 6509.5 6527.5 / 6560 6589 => -0.6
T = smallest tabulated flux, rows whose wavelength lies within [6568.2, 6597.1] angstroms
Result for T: 5.474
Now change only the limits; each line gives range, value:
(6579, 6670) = 5.44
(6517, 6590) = 3.15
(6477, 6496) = 5.591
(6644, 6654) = 5.696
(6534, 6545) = 5.797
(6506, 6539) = 5.726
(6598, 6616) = 5.79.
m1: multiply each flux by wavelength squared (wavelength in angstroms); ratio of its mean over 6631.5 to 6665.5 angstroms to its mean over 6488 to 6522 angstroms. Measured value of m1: 1.0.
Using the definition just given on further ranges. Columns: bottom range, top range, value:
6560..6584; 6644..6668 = 1.11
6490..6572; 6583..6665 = 1.05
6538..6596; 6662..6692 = 1.05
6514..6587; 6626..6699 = 1.05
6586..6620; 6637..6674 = 1.01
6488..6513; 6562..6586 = 0.95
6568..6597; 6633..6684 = 1.02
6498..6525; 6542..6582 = 0.95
